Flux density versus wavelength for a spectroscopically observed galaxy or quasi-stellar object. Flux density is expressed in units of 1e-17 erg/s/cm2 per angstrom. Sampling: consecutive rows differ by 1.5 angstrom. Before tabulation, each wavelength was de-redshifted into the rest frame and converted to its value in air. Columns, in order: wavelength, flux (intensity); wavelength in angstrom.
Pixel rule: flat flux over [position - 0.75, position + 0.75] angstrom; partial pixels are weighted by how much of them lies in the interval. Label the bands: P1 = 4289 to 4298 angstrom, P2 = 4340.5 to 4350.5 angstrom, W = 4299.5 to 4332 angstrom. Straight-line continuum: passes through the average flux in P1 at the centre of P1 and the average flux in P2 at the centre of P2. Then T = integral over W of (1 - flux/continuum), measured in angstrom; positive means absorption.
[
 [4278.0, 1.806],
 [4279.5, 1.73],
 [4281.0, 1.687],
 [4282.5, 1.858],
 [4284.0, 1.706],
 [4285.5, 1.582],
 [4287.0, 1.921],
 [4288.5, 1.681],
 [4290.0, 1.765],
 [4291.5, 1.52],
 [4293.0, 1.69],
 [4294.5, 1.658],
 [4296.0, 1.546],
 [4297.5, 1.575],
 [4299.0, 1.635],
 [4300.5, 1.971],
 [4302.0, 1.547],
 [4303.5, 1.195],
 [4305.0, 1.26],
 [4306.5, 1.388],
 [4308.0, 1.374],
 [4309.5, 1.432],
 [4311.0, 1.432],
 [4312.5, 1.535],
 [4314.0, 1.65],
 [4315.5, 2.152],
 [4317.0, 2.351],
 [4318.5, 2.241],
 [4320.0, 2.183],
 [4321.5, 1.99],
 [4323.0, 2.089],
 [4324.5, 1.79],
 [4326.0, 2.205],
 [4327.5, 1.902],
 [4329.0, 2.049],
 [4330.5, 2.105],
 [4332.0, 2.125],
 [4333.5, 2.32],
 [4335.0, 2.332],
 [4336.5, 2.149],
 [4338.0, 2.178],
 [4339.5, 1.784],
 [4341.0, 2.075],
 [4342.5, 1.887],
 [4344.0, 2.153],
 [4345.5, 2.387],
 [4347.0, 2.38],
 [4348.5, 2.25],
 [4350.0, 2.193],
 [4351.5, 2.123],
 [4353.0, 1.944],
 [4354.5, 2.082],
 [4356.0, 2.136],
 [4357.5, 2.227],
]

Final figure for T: 1.2 angstrom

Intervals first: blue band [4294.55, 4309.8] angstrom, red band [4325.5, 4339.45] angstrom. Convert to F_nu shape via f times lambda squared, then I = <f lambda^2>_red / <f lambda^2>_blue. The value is 1.4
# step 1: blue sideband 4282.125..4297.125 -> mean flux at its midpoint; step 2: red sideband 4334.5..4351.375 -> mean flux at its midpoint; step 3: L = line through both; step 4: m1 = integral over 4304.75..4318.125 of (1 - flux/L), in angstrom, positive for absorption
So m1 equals 1.66 angstrom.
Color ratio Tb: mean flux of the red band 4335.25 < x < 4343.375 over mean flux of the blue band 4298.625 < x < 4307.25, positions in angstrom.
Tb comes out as 1.36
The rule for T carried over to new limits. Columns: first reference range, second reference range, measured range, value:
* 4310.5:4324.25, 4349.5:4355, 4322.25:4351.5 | -1.37 angstrom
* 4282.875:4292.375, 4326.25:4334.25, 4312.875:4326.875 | -0.34 angstrom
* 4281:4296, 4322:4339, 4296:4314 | 3.50 angstrom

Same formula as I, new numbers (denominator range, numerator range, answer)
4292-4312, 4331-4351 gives 1.46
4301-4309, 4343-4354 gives 1.63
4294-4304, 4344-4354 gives 1.41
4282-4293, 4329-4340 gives 1.28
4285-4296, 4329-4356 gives 1.31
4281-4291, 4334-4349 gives 1.27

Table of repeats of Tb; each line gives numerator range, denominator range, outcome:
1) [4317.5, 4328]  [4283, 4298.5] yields 1.24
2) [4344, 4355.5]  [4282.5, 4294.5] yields 1.29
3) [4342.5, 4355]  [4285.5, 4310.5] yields 1.38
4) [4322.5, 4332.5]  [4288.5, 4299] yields 1.25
